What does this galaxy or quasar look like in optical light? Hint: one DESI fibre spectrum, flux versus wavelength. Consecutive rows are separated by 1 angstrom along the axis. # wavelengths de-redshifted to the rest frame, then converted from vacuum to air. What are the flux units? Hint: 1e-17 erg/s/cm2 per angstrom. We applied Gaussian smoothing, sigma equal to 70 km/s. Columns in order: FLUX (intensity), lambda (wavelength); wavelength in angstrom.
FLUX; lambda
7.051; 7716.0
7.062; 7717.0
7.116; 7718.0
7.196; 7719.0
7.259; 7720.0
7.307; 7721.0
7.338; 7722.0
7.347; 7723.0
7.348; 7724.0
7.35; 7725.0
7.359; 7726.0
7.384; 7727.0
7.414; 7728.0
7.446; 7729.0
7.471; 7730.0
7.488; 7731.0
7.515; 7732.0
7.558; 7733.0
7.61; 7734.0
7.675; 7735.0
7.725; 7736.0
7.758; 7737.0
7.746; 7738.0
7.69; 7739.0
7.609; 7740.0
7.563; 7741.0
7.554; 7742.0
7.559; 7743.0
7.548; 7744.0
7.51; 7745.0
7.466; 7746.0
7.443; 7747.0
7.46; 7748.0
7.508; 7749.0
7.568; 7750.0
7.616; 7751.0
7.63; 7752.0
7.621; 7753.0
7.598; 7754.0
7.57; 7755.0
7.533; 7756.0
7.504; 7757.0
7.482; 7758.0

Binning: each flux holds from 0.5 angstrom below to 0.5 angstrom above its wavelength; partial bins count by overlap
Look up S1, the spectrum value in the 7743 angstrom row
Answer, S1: 7.559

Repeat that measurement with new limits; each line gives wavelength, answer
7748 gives 7.46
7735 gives 7.675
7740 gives 7.609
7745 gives 7.51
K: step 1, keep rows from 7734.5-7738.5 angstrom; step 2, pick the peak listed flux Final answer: 7.758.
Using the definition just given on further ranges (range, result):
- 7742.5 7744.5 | 7.559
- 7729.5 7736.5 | 7.725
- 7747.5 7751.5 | 7.616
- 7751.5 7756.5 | 7.63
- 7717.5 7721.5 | 7.307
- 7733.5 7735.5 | 7.675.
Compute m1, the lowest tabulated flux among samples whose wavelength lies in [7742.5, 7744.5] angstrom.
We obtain 7.548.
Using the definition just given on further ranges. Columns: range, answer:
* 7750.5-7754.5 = 7.598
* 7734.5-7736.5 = 7.675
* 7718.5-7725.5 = 7.196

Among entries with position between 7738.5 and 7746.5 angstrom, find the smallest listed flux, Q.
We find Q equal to 7.466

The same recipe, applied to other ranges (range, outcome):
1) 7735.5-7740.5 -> 7.609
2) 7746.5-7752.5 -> 7.443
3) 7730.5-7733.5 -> 7.488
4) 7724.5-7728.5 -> 7.35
